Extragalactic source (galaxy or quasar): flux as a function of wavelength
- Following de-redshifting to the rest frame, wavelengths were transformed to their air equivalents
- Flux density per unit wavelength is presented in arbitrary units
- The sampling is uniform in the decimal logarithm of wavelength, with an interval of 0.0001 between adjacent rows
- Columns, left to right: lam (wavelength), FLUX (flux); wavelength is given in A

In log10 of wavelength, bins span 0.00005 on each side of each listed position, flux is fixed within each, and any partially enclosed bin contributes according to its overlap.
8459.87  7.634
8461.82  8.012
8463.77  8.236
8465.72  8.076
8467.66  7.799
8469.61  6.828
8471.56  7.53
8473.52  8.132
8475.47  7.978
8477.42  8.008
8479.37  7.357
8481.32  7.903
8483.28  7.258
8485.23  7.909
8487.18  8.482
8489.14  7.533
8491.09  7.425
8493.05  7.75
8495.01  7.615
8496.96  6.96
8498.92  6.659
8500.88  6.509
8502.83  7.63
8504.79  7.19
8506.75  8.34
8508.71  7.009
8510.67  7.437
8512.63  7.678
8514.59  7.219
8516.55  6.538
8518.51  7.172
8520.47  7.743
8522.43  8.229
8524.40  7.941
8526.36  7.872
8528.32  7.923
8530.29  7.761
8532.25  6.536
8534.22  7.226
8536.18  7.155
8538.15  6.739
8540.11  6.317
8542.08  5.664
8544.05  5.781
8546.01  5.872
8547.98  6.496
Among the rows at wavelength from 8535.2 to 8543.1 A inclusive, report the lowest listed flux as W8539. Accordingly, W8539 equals 5.664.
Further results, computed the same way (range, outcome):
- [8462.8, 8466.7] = 8.076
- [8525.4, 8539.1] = 6.536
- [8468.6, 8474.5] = 6.828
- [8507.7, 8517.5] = 6.538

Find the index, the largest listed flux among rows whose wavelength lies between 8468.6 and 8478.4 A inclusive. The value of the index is 8.132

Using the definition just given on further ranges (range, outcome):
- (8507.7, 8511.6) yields 7.437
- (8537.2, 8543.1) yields 6.739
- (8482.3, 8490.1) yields 8.482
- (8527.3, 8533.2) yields 7.923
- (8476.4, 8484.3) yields 8.008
